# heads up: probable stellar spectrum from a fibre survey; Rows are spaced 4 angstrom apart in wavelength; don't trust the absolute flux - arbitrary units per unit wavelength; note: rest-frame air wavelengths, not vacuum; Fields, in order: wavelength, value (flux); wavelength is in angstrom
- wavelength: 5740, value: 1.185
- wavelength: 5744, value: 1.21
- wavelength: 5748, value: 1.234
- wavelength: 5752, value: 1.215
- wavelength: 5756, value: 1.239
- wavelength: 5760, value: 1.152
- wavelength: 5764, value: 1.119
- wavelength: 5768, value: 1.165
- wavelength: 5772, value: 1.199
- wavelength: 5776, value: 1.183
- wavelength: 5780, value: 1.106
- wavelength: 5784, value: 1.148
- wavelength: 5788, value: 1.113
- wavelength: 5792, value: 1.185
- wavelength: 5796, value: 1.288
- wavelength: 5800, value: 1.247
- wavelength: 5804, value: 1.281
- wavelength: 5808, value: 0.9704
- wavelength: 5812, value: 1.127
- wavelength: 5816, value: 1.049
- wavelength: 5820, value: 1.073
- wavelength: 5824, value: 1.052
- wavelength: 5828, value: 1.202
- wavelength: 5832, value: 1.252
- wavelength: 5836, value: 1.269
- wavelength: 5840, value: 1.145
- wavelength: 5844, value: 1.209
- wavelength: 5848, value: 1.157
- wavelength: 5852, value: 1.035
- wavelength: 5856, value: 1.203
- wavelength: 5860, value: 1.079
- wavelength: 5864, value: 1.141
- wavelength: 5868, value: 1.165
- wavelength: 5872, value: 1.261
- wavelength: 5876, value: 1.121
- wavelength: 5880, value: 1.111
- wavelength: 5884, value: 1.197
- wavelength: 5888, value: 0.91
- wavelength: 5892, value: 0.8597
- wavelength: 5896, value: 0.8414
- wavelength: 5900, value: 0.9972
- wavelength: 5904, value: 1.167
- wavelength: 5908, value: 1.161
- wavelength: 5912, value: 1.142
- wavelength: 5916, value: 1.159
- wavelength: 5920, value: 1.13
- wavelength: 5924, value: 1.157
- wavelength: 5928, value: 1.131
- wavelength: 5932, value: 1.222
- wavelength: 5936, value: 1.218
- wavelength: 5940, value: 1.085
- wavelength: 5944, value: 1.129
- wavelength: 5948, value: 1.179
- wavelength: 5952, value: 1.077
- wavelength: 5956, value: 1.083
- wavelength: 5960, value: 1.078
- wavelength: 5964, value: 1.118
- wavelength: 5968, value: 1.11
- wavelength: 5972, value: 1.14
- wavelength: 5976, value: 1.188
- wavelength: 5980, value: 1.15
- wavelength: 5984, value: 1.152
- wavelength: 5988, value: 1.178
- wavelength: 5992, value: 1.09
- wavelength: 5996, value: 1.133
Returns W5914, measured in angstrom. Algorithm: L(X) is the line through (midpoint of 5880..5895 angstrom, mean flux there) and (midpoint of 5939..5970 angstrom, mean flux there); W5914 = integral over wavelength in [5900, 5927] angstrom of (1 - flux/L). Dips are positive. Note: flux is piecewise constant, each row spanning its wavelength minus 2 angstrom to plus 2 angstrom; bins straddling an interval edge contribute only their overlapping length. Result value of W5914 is -2.6 angstrom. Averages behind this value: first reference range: 0.995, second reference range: 1.11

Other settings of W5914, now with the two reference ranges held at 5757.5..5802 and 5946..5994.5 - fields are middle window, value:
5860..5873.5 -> -0.2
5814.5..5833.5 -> 0.6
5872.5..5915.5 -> 3.2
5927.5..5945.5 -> -0.4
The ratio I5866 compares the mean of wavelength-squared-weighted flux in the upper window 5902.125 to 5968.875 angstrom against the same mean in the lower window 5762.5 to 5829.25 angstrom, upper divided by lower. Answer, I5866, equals 1.04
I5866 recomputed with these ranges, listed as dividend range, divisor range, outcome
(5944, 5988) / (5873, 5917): 1.09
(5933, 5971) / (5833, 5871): 1.00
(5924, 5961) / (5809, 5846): 1.03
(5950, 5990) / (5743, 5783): 1.02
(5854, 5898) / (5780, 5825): 0.97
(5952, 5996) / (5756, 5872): 1.03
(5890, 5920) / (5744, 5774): 0.93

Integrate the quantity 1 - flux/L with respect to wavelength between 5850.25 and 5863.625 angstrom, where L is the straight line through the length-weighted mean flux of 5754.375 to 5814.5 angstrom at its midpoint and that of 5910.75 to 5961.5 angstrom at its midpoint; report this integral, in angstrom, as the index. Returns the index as 0.5 angstrom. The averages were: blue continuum 1.17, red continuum 1.14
